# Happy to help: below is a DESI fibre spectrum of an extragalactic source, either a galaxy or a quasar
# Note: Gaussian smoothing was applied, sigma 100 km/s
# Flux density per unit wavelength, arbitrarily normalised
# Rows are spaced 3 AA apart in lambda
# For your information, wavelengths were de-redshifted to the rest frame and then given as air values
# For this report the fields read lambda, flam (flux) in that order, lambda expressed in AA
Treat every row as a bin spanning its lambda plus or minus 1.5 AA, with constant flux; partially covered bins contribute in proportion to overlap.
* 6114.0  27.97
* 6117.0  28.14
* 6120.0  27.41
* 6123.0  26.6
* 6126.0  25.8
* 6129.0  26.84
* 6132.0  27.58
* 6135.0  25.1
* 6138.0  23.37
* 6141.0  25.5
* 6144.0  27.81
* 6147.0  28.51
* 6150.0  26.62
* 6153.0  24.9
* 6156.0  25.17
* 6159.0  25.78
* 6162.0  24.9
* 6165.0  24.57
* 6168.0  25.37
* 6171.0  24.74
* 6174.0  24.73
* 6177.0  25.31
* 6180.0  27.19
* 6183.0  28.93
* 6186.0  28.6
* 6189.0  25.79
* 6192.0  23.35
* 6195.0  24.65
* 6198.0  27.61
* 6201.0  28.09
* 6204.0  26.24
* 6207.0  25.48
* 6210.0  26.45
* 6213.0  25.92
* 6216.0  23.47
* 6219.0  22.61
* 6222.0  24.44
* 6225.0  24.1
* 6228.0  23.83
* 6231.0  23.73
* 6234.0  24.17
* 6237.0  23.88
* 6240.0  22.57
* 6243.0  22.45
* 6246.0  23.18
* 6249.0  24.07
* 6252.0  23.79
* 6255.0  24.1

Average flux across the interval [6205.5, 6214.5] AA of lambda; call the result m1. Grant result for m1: 26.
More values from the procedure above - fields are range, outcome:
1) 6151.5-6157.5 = 25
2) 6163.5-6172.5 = 24.9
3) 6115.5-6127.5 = 27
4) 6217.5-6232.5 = 23.7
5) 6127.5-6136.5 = 26.5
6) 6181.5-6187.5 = 28.8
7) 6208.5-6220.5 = 24.6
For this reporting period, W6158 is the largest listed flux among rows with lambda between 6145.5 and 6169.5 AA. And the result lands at 28.51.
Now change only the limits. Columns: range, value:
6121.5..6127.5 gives 26.6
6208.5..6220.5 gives 26.45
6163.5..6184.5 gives 28.93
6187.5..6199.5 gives 27.61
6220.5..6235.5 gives 24.44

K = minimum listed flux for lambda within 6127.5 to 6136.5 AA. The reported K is 25.1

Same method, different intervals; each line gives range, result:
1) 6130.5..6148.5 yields 23.37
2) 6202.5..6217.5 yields 23.47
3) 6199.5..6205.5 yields 26.24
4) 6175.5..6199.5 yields 23.35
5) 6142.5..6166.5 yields 24.57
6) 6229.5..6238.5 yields 23.73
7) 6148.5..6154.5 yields 24.9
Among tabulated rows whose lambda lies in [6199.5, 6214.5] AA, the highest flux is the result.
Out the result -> 28.09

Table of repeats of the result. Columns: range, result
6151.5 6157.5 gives 25.17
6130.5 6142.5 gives 27.58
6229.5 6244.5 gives 24.17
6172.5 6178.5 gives 25.31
